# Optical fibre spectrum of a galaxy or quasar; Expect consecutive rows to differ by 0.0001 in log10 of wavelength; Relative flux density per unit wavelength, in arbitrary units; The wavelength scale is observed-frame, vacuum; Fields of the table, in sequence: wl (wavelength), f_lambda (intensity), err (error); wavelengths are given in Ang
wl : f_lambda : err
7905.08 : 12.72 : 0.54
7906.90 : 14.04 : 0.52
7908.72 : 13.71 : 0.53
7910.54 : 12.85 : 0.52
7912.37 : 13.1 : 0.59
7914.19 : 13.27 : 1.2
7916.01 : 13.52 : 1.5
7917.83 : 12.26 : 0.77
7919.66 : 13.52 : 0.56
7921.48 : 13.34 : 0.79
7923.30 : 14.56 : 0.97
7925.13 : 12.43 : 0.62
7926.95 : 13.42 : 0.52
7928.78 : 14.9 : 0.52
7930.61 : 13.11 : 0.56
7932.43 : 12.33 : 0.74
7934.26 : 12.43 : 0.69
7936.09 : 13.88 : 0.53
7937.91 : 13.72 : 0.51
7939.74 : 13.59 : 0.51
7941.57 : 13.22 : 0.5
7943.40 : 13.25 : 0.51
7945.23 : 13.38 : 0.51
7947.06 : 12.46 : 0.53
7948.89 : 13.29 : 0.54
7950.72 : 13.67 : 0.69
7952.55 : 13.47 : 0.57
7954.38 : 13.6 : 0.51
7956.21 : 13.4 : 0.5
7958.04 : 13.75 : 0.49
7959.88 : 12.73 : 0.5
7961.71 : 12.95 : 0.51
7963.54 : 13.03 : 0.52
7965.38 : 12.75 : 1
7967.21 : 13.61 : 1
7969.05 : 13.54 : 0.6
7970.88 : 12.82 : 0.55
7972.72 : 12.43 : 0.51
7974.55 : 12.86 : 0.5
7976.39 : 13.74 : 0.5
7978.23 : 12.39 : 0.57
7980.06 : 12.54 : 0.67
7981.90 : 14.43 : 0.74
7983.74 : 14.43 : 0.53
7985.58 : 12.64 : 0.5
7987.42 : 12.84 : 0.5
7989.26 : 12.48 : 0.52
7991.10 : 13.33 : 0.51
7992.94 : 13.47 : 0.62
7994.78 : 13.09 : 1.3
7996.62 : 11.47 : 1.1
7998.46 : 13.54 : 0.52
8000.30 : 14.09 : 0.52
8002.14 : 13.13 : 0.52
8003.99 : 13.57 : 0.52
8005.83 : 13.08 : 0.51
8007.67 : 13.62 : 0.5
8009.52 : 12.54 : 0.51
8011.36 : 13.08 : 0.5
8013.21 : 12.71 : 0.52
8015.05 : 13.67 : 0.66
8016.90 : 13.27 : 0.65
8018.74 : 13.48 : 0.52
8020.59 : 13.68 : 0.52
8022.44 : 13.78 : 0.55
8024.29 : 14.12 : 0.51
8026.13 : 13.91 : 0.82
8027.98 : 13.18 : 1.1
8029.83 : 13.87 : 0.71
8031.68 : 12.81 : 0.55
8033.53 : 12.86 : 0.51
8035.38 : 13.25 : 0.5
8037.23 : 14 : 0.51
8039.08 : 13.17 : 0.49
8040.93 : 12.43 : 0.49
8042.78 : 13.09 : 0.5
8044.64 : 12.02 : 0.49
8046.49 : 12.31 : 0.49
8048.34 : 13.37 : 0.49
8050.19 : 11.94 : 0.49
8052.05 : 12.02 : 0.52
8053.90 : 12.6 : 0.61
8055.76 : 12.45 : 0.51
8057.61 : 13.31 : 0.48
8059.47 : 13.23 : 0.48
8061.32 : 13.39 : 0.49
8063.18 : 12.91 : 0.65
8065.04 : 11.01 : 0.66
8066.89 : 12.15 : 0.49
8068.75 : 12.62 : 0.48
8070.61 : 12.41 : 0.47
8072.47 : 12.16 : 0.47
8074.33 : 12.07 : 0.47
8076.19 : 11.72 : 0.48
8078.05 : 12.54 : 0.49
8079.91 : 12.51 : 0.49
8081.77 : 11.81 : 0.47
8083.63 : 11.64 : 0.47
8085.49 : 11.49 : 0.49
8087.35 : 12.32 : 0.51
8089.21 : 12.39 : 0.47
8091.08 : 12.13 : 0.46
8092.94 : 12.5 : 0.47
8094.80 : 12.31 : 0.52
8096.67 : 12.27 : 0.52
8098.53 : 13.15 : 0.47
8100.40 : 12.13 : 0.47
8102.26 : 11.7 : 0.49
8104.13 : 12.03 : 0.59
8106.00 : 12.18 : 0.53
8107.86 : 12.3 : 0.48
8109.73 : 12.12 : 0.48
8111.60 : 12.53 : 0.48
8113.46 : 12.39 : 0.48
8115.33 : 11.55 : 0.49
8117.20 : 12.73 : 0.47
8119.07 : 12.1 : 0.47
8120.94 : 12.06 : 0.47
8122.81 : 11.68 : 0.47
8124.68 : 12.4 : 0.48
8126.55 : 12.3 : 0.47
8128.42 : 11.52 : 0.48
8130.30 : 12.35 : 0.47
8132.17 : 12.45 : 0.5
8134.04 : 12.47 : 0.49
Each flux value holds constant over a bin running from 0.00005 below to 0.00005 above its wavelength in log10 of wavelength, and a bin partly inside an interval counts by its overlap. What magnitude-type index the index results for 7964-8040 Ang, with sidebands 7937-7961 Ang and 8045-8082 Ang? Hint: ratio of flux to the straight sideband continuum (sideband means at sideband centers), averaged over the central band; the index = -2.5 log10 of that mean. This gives -0.03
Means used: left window 13.3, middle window 13.2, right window 12.4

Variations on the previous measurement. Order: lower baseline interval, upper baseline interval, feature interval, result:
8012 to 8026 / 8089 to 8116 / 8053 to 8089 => 0.03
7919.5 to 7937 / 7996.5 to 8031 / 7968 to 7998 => 0.03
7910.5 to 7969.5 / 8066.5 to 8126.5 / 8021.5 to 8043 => -0.06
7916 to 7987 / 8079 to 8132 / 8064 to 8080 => 0.03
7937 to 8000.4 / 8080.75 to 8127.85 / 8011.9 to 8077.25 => -0.02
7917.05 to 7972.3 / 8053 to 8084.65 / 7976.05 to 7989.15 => -0.02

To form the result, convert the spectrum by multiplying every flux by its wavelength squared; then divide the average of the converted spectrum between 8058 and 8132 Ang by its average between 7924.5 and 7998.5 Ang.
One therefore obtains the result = 1.0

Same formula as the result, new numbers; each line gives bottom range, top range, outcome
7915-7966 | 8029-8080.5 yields 0.98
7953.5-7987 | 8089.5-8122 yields 0.96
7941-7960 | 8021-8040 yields 1.03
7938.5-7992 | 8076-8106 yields 0.95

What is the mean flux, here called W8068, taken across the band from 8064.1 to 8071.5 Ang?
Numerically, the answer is 12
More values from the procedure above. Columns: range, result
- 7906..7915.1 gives 13.4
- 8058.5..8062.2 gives 13.3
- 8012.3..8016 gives 13.2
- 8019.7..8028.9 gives 13.7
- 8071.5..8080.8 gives 12.2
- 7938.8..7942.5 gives 13.4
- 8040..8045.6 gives 12.5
